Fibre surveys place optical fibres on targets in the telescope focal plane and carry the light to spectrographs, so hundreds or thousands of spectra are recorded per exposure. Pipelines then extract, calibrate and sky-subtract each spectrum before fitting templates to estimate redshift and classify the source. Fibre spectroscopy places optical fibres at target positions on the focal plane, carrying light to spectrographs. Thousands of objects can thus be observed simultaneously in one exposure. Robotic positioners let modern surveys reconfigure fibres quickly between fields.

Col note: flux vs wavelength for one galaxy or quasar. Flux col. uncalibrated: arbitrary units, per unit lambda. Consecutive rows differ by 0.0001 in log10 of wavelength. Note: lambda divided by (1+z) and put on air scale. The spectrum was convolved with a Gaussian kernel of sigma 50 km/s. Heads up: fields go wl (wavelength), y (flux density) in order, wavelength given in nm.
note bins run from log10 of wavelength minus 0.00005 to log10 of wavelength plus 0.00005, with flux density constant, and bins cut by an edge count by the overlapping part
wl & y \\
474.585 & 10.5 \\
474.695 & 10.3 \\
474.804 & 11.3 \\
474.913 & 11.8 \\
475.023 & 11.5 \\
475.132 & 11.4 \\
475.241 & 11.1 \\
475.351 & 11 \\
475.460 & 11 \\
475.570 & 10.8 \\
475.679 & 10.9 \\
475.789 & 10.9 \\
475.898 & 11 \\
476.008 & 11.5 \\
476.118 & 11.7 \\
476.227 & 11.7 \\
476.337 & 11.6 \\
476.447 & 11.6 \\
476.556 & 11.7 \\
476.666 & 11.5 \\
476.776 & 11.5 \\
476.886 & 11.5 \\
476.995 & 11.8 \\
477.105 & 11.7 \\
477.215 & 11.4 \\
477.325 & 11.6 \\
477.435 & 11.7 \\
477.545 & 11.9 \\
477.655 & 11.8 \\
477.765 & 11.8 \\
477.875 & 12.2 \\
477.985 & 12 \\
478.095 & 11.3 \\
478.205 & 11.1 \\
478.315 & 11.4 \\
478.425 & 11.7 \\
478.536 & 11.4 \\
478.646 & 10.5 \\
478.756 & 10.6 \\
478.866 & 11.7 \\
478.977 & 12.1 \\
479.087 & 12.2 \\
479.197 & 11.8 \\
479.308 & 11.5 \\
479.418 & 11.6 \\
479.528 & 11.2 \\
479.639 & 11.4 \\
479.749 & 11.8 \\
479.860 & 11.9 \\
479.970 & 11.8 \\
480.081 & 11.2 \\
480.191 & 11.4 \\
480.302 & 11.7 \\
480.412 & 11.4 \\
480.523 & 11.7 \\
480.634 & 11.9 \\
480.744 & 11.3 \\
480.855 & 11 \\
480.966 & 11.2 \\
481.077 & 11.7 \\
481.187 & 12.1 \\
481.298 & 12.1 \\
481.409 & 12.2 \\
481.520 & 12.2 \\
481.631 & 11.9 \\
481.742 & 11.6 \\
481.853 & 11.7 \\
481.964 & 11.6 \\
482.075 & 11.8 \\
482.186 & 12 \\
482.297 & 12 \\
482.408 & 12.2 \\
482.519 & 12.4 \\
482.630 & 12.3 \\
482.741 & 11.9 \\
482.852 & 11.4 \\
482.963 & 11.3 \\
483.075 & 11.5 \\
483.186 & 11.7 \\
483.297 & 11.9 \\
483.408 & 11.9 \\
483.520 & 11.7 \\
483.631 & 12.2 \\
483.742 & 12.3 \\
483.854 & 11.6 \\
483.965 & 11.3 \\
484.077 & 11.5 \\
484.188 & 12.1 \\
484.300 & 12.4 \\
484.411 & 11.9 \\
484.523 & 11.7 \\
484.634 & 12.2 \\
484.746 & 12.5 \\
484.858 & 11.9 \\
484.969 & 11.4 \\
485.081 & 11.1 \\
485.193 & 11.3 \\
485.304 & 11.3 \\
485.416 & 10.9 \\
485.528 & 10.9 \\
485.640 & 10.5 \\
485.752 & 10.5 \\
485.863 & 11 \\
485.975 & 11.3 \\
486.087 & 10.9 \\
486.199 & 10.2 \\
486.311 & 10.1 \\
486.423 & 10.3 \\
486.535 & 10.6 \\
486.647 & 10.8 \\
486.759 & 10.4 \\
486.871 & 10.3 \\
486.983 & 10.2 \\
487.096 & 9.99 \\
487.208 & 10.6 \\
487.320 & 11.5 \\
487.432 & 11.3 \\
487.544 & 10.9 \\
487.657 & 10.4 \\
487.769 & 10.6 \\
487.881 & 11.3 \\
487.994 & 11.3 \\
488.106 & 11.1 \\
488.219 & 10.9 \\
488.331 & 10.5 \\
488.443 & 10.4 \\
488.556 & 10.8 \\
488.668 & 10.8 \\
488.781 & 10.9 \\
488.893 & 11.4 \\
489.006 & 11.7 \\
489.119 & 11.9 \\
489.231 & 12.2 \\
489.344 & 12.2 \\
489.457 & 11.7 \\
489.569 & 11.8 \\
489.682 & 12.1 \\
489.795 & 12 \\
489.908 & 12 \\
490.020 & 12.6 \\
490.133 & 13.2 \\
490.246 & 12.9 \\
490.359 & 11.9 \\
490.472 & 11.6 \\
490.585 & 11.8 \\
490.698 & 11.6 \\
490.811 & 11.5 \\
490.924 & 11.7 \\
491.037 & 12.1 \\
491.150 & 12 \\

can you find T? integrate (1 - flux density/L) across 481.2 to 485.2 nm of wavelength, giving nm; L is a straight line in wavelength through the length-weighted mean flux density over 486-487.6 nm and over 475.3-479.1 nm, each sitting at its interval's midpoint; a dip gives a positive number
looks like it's -0.344 nm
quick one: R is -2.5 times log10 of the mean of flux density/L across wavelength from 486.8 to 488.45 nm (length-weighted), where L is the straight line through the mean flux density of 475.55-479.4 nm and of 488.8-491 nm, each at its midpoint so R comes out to 0.108 mag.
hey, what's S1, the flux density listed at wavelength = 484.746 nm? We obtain 12.5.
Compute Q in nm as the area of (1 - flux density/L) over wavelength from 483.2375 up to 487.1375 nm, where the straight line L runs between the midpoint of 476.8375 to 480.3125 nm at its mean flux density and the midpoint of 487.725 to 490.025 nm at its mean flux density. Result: 0.08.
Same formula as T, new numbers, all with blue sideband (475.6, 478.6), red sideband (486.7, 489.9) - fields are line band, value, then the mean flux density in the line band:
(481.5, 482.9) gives -0.07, 11.9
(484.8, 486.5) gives 0.05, 10.9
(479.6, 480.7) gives -0.02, 11.6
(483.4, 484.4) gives -0.05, 11.9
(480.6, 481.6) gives -0.03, 11.7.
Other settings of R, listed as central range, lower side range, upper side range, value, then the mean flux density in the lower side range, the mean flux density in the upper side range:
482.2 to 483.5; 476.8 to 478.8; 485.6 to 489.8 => -0.058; 11.5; 11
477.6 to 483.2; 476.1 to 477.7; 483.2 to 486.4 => -0.011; 11.6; 11.4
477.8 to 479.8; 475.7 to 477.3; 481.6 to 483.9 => 0.009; 11.5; 11.9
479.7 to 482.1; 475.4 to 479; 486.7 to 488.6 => -0.046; 11.5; 10.7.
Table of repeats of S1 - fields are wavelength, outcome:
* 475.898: 11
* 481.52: 12.2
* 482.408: 12.2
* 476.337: 11.6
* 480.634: 11.9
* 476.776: 11.5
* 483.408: 11.9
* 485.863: 11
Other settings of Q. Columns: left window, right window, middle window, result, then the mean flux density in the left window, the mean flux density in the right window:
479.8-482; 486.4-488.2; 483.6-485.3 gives -0.10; 11.7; 10.7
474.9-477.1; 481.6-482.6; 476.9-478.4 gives -0.02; 11.4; 11.9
